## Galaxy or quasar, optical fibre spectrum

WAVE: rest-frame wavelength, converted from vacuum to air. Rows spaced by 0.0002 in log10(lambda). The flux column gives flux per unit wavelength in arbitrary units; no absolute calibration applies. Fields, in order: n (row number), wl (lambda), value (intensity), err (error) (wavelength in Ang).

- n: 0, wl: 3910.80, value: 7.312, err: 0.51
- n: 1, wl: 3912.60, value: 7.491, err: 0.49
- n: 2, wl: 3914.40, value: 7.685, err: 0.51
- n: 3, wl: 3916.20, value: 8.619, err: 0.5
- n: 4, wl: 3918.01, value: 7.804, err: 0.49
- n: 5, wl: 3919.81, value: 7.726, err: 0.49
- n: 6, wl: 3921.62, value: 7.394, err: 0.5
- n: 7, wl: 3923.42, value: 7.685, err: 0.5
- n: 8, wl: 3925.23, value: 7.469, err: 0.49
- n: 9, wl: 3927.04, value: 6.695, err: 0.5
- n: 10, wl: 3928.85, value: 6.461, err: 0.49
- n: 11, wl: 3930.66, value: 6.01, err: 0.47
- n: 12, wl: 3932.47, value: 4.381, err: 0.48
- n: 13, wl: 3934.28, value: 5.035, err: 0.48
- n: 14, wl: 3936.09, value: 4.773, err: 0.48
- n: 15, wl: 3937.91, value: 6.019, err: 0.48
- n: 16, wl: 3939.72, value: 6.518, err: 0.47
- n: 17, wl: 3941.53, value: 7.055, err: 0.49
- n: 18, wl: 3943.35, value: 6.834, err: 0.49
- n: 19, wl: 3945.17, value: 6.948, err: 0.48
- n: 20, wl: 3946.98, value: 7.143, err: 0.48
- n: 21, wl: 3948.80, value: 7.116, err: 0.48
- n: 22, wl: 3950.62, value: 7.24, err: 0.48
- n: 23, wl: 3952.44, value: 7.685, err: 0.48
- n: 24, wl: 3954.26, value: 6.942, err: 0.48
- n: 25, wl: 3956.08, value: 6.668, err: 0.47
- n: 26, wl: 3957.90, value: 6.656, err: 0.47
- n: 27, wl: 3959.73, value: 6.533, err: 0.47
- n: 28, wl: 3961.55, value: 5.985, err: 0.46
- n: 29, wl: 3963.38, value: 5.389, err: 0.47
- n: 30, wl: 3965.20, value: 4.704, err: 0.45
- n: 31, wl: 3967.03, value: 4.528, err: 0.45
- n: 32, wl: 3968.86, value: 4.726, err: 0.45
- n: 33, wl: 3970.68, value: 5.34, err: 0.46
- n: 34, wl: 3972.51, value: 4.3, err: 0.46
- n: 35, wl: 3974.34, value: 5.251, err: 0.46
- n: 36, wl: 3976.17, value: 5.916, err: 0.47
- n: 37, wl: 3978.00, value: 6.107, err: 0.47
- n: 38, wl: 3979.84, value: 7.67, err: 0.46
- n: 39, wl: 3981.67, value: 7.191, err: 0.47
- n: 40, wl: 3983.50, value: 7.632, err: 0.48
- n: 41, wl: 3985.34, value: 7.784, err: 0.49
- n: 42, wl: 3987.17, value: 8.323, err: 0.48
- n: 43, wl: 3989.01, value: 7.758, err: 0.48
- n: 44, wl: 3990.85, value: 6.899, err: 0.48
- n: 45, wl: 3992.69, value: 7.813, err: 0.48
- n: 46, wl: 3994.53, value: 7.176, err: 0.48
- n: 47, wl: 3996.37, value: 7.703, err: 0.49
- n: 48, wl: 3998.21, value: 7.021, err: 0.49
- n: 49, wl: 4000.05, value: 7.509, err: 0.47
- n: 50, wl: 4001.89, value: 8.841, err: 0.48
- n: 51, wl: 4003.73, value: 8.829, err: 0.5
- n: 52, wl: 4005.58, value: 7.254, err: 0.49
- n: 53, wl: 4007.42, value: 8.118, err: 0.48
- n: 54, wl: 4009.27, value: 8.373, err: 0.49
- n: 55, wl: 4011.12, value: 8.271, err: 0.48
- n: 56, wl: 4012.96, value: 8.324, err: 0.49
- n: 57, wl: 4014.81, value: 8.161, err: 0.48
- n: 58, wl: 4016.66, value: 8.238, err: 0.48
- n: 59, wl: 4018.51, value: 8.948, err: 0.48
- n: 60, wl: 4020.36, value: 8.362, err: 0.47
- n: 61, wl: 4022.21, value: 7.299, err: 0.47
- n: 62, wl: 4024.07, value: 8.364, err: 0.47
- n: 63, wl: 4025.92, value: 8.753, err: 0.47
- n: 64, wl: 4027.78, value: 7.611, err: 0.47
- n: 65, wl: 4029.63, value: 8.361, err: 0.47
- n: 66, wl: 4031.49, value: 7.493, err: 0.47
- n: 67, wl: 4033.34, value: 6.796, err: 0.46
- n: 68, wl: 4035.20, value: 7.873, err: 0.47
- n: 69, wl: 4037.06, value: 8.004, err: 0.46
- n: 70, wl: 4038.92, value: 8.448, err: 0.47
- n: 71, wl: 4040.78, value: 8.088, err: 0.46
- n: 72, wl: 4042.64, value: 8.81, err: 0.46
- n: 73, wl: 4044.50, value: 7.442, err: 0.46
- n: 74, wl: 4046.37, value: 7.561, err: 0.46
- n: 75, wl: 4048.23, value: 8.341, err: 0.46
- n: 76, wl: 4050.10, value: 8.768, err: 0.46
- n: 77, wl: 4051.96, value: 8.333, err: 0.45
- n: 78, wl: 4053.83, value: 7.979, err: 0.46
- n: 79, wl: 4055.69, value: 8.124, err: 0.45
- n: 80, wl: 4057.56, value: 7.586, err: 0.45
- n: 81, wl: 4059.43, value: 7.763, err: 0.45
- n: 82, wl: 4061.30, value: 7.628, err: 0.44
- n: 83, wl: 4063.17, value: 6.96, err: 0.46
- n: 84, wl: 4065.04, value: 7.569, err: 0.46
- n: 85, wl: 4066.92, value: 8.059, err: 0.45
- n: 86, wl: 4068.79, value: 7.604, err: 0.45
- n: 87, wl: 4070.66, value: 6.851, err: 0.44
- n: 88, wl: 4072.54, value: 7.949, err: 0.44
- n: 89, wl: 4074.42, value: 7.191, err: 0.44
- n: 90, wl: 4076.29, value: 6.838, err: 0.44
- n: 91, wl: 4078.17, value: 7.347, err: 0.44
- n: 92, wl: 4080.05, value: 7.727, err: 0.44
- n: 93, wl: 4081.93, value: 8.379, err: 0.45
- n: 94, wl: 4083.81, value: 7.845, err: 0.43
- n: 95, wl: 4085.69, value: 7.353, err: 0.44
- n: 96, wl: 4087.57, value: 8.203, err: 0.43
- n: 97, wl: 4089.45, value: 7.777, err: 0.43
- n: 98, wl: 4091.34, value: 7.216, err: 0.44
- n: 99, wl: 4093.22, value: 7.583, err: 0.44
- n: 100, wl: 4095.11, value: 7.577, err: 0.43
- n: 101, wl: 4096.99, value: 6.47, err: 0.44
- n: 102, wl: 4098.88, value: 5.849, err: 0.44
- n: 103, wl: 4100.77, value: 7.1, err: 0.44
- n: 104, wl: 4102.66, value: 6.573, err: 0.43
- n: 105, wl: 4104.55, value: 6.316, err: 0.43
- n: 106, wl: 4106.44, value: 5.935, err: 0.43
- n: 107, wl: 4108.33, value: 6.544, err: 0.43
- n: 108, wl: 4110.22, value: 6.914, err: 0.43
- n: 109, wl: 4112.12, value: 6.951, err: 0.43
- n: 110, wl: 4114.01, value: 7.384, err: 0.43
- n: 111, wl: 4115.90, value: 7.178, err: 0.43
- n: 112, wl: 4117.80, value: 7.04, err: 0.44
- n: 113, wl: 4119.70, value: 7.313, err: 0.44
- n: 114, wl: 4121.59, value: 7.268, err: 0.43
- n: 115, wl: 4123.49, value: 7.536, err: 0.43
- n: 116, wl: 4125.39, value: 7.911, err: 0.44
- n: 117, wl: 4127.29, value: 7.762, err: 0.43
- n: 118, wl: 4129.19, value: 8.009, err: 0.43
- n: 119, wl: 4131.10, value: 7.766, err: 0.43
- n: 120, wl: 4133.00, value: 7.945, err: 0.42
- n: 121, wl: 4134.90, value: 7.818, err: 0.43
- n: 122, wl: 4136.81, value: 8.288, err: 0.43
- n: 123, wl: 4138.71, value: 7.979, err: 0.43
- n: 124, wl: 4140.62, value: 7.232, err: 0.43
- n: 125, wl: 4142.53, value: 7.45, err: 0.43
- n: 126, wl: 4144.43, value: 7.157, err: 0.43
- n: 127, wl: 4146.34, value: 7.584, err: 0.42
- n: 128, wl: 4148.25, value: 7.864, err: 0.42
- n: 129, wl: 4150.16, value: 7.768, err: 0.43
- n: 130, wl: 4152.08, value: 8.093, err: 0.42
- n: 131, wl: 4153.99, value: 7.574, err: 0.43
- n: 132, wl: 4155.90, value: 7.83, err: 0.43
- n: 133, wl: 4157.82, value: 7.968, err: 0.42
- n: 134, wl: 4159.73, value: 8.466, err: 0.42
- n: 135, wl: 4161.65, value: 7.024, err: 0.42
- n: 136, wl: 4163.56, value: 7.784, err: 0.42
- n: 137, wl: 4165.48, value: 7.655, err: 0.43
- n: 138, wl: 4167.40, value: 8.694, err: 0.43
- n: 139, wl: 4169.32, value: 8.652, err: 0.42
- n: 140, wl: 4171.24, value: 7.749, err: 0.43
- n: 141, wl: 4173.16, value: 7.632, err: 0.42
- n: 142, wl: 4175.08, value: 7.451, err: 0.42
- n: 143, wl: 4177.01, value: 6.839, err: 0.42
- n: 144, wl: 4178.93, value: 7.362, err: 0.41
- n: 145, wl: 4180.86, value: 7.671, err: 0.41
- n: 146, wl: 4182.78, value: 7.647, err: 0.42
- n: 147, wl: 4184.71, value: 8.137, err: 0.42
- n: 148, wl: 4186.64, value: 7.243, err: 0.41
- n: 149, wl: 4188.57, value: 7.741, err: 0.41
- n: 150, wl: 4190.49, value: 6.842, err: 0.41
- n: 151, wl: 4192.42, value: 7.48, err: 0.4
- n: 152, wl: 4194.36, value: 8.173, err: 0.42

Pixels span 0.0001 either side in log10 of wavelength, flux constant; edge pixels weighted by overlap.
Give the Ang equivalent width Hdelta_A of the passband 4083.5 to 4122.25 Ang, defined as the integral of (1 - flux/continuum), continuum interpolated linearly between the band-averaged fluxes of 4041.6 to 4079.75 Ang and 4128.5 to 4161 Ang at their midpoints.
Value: 3.57 Ang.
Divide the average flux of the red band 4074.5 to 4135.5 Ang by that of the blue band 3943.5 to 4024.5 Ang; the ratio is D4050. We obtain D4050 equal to 1.0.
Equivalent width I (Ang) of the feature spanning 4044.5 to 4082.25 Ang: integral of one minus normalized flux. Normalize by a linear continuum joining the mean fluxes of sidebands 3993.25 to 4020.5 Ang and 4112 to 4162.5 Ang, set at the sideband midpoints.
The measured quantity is 0.84 Ang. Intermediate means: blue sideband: 8.07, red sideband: 7.65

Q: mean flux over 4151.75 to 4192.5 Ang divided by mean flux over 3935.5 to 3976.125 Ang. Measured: 1.3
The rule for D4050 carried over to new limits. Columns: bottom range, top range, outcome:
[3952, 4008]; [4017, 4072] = 1.17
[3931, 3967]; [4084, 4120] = 1.12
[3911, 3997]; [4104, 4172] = 1.14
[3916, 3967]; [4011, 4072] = 1.21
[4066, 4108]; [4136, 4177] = 1.07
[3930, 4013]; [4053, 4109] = 1.09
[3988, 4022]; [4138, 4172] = 0.98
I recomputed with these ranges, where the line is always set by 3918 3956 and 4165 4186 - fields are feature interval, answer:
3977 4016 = -4.45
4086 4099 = 0.10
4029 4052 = -2.75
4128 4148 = -0.35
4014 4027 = -2.27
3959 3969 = 2.16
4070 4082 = -0.17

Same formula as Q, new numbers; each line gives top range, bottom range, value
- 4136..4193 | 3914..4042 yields 1.08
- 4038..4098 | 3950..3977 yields 1.32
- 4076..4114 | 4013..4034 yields 0.88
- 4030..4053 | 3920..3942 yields 1.27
